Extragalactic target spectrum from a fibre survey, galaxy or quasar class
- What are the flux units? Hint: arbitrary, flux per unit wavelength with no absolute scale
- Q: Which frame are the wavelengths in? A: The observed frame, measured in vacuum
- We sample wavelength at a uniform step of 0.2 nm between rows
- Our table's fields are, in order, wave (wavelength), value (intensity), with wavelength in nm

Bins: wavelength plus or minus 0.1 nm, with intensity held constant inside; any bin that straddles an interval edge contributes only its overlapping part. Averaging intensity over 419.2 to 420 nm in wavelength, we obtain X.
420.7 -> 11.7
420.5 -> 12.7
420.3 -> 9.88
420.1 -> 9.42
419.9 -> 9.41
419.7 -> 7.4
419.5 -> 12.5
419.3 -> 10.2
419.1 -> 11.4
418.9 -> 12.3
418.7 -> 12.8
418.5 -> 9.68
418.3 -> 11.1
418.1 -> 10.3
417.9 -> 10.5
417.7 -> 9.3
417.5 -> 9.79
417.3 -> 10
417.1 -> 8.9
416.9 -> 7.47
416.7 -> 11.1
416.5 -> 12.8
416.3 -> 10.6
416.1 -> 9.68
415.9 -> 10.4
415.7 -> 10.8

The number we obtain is 9.88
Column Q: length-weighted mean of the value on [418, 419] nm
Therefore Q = 11.2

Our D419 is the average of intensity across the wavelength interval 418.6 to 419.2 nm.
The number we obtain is 12.2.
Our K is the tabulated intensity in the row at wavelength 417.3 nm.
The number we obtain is 10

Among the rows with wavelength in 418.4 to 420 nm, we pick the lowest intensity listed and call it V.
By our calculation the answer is 7.4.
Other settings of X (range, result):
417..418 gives 9.7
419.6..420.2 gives 8.74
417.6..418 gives 9.9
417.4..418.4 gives 10.2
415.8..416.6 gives 10.9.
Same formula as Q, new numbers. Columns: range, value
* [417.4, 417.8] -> 9.55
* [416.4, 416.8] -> 12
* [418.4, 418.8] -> 11.2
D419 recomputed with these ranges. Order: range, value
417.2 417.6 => 9.89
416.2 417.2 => 10.2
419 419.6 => 11.4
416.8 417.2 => 8.18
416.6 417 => 9.29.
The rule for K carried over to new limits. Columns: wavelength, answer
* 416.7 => 11.1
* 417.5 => 9.79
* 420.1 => 9.42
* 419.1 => 11.4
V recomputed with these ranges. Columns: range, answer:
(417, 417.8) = 8.9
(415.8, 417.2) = 7.47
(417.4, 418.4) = 9.3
